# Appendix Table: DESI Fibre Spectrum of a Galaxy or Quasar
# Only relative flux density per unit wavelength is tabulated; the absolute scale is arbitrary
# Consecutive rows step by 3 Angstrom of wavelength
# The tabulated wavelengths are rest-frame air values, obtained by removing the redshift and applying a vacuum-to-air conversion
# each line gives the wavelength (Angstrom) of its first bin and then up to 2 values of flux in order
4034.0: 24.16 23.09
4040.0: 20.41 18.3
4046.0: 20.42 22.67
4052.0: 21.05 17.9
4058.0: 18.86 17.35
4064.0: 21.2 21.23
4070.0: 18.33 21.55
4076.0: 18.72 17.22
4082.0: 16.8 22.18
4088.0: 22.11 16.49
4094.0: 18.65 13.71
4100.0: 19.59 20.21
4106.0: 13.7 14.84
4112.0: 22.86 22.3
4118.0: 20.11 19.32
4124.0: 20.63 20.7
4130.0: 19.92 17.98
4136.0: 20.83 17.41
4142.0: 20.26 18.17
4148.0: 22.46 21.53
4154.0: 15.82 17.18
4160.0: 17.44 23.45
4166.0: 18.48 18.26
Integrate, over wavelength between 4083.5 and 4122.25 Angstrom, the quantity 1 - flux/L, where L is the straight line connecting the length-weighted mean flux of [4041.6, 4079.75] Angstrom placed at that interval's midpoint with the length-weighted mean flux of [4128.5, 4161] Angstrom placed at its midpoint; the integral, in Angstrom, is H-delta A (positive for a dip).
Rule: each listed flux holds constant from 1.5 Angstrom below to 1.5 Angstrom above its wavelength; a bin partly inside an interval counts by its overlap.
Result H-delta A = 0.8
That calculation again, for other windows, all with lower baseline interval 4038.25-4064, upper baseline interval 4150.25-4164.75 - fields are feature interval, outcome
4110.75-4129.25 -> -1.6 Angstrom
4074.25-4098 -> 1.4 Angstrom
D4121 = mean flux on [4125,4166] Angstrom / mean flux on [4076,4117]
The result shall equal 1.05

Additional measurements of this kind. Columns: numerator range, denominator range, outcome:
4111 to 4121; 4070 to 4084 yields 1.14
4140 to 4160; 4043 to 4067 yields 0.96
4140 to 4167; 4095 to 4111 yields 1.16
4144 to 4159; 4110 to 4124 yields 0.91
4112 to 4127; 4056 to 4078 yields 1.07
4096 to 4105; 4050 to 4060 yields 0.92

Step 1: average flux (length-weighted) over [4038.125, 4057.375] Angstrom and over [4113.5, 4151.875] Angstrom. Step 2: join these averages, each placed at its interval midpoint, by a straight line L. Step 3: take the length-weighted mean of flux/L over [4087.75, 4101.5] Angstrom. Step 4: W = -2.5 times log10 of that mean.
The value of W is 0.14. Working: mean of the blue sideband 20.1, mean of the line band 17.7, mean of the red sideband 20.1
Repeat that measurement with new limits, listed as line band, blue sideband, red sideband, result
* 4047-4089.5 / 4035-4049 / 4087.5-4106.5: -0.02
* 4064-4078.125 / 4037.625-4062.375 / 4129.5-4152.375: -0.01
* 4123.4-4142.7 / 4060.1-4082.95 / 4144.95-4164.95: -0.01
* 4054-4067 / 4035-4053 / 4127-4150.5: 0.09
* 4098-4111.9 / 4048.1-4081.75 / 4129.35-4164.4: 0.11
